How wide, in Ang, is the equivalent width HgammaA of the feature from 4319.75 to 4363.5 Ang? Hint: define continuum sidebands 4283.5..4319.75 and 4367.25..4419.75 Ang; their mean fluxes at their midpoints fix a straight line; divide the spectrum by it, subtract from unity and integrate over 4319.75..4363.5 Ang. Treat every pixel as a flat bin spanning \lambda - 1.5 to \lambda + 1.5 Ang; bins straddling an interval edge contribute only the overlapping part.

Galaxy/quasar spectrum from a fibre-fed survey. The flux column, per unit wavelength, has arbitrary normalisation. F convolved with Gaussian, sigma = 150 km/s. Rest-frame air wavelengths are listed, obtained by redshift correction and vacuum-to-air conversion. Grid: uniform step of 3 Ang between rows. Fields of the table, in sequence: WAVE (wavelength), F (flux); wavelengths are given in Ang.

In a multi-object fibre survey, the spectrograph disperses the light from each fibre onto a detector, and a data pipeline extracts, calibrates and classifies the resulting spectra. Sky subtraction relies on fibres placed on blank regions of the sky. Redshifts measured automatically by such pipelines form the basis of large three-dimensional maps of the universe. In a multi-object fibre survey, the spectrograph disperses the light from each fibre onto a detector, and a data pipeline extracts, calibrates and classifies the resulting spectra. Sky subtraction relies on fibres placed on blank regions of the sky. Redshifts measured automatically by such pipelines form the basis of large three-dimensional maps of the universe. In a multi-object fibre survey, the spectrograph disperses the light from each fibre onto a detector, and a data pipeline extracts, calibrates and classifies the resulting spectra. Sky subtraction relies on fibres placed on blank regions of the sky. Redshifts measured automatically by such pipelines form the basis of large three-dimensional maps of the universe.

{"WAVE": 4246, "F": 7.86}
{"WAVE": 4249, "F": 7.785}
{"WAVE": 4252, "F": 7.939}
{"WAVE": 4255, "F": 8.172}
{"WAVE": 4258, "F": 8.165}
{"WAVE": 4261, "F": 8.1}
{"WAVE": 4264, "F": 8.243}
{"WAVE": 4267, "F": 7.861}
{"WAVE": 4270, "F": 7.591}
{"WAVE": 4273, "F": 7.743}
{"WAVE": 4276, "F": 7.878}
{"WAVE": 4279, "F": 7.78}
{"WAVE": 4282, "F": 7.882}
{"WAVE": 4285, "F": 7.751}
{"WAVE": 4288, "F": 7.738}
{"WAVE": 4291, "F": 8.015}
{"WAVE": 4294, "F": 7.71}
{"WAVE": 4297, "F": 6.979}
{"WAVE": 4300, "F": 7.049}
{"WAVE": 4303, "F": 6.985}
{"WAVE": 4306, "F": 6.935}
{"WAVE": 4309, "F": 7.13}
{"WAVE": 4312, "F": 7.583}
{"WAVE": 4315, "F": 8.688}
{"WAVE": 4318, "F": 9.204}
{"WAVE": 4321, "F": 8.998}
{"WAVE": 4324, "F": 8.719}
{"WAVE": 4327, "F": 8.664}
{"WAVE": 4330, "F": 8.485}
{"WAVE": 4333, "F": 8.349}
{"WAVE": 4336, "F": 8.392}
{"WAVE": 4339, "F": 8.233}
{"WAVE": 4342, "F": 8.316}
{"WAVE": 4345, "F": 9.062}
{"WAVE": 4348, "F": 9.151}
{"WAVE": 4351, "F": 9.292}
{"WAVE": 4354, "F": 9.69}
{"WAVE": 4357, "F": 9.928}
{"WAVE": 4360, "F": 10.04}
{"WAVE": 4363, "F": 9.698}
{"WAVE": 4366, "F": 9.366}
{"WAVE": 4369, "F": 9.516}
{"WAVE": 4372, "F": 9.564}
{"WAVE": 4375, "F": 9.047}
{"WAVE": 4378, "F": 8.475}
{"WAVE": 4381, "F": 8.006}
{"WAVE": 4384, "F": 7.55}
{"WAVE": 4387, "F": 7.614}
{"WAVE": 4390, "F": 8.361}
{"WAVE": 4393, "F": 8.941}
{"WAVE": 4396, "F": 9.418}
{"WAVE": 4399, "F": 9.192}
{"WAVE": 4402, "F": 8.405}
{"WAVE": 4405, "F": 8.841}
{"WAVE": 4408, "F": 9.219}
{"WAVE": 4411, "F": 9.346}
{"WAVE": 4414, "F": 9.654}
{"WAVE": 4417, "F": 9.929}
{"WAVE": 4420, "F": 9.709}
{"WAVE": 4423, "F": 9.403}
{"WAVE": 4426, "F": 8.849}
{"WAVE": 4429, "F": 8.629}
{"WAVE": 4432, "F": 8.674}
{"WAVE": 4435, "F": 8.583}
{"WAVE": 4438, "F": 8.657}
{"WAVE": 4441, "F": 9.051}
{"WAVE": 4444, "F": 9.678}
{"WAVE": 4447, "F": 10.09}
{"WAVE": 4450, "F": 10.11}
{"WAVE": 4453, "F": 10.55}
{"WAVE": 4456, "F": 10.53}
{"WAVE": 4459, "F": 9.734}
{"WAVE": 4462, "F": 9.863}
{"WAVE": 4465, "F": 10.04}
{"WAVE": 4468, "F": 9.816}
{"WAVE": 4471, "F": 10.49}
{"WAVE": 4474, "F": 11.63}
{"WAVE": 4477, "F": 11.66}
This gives -4.15 Ang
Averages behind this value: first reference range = 7.66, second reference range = 8.91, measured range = 8.99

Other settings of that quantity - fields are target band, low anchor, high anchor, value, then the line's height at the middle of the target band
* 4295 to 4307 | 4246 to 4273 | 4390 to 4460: 1.9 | 8.31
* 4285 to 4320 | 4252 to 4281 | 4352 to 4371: 3.9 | 8.61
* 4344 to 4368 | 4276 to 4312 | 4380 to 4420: -3.6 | 8.28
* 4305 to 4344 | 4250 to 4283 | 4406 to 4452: 0.6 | 8.43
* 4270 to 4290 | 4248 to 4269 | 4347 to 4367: 1.4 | 8.38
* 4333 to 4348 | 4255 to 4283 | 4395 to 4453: 0.0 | 8.55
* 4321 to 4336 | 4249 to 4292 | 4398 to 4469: -0.2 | 8.46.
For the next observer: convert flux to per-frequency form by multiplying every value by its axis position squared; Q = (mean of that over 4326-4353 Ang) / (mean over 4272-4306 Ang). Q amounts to 1.2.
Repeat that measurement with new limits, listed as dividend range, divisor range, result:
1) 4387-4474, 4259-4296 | 1.29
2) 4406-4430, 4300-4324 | 1.24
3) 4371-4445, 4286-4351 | 1.14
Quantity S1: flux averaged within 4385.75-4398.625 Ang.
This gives 8.66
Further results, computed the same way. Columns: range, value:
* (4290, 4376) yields 8.58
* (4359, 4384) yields 9.1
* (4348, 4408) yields 9.01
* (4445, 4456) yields 10.3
